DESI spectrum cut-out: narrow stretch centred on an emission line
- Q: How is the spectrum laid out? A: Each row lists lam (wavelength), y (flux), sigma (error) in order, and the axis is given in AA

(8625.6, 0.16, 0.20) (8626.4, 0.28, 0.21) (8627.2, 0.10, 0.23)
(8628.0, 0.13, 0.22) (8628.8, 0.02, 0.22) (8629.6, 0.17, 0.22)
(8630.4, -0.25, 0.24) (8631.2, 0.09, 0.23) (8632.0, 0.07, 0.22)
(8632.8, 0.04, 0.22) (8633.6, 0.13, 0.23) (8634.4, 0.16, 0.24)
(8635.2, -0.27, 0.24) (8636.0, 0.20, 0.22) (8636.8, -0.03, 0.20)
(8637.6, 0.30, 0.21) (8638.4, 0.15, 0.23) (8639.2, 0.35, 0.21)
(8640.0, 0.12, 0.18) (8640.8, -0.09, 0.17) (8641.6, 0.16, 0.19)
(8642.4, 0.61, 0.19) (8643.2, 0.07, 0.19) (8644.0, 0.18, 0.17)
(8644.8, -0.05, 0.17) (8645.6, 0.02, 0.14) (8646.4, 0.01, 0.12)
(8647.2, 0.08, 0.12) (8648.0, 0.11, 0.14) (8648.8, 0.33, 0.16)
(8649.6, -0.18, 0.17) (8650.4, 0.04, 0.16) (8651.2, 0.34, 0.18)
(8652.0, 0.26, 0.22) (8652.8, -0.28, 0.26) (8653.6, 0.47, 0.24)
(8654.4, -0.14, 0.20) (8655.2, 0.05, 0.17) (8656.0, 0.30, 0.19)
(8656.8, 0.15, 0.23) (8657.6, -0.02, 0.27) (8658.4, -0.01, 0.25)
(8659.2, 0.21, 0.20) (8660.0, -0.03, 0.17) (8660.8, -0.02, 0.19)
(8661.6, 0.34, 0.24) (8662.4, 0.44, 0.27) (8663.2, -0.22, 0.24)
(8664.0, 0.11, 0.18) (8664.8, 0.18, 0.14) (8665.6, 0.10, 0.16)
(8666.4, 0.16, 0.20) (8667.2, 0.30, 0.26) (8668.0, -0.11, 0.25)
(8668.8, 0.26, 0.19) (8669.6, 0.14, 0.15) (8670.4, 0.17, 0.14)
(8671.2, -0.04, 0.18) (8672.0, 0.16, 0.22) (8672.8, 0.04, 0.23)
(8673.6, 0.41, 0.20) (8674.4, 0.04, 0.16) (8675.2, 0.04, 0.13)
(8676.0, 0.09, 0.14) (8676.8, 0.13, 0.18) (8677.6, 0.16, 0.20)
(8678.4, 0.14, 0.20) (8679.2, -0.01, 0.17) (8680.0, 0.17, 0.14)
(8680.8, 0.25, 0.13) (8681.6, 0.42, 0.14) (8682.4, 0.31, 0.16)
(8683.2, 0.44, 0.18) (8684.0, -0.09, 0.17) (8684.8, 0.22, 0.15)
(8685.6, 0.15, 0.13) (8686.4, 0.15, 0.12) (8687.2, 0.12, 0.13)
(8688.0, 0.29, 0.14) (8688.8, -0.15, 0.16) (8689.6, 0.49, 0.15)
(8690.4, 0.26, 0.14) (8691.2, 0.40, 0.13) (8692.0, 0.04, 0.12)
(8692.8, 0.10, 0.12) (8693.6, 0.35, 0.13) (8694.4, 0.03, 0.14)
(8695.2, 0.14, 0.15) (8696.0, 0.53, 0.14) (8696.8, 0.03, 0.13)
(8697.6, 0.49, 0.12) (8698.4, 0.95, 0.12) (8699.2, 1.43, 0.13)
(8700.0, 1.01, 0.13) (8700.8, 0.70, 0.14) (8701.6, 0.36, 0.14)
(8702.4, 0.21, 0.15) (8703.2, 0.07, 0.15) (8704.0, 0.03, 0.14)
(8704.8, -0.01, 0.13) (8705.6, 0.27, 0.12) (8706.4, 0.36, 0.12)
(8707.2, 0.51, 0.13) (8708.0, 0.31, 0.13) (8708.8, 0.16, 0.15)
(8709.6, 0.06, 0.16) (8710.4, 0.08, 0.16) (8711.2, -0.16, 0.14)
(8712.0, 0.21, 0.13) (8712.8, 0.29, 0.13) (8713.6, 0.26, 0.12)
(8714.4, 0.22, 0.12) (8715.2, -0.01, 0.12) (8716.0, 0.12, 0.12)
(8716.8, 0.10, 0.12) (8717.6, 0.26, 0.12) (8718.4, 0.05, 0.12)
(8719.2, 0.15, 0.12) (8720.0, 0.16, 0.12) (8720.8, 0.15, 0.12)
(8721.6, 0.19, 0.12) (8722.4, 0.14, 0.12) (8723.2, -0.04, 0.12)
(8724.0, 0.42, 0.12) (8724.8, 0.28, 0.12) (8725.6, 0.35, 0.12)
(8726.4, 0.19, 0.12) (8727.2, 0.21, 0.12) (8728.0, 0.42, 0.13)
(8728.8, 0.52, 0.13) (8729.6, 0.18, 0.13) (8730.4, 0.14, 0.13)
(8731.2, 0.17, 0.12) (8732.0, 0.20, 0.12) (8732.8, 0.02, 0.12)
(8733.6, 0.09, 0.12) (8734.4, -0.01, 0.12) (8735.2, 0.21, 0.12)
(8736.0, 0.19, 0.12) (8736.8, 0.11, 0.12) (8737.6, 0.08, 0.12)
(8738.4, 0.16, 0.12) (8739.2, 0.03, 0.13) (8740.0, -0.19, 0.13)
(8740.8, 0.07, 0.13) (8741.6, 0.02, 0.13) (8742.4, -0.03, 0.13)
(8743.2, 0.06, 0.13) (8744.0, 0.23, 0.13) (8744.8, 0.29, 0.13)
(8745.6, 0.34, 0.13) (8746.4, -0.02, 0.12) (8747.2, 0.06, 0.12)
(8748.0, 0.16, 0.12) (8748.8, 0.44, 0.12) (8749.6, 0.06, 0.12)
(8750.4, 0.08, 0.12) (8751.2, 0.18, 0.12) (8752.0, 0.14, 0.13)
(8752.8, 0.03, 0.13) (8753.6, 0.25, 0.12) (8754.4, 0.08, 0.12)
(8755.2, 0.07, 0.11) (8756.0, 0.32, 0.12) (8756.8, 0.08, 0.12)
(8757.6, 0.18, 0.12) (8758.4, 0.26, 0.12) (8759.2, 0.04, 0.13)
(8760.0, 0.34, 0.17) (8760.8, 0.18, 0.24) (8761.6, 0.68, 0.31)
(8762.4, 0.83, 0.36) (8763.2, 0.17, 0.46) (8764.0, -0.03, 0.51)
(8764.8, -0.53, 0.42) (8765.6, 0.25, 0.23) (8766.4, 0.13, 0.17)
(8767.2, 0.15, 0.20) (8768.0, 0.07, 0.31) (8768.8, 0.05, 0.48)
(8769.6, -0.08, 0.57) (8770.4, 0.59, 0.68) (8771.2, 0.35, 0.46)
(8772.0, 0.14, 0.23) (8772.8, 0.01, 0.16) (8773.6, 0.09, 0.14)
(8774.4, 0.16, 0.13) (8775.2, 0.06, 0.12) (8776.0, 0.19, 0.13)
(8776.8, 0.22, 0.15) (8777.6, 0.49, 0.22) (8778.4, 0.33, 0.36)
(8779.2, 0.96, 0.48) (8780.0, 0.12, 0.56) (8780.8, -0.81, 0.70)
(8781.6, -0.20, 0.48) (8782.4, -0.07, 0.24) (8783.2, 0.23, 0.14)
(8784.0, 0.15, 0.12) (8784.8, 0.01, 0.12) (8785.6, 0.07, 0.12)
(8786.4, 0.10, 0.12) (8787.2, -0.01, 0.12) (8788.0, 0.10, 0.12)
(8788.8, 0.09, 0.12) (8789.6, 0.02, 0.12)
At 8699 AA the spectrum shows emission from Halpha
